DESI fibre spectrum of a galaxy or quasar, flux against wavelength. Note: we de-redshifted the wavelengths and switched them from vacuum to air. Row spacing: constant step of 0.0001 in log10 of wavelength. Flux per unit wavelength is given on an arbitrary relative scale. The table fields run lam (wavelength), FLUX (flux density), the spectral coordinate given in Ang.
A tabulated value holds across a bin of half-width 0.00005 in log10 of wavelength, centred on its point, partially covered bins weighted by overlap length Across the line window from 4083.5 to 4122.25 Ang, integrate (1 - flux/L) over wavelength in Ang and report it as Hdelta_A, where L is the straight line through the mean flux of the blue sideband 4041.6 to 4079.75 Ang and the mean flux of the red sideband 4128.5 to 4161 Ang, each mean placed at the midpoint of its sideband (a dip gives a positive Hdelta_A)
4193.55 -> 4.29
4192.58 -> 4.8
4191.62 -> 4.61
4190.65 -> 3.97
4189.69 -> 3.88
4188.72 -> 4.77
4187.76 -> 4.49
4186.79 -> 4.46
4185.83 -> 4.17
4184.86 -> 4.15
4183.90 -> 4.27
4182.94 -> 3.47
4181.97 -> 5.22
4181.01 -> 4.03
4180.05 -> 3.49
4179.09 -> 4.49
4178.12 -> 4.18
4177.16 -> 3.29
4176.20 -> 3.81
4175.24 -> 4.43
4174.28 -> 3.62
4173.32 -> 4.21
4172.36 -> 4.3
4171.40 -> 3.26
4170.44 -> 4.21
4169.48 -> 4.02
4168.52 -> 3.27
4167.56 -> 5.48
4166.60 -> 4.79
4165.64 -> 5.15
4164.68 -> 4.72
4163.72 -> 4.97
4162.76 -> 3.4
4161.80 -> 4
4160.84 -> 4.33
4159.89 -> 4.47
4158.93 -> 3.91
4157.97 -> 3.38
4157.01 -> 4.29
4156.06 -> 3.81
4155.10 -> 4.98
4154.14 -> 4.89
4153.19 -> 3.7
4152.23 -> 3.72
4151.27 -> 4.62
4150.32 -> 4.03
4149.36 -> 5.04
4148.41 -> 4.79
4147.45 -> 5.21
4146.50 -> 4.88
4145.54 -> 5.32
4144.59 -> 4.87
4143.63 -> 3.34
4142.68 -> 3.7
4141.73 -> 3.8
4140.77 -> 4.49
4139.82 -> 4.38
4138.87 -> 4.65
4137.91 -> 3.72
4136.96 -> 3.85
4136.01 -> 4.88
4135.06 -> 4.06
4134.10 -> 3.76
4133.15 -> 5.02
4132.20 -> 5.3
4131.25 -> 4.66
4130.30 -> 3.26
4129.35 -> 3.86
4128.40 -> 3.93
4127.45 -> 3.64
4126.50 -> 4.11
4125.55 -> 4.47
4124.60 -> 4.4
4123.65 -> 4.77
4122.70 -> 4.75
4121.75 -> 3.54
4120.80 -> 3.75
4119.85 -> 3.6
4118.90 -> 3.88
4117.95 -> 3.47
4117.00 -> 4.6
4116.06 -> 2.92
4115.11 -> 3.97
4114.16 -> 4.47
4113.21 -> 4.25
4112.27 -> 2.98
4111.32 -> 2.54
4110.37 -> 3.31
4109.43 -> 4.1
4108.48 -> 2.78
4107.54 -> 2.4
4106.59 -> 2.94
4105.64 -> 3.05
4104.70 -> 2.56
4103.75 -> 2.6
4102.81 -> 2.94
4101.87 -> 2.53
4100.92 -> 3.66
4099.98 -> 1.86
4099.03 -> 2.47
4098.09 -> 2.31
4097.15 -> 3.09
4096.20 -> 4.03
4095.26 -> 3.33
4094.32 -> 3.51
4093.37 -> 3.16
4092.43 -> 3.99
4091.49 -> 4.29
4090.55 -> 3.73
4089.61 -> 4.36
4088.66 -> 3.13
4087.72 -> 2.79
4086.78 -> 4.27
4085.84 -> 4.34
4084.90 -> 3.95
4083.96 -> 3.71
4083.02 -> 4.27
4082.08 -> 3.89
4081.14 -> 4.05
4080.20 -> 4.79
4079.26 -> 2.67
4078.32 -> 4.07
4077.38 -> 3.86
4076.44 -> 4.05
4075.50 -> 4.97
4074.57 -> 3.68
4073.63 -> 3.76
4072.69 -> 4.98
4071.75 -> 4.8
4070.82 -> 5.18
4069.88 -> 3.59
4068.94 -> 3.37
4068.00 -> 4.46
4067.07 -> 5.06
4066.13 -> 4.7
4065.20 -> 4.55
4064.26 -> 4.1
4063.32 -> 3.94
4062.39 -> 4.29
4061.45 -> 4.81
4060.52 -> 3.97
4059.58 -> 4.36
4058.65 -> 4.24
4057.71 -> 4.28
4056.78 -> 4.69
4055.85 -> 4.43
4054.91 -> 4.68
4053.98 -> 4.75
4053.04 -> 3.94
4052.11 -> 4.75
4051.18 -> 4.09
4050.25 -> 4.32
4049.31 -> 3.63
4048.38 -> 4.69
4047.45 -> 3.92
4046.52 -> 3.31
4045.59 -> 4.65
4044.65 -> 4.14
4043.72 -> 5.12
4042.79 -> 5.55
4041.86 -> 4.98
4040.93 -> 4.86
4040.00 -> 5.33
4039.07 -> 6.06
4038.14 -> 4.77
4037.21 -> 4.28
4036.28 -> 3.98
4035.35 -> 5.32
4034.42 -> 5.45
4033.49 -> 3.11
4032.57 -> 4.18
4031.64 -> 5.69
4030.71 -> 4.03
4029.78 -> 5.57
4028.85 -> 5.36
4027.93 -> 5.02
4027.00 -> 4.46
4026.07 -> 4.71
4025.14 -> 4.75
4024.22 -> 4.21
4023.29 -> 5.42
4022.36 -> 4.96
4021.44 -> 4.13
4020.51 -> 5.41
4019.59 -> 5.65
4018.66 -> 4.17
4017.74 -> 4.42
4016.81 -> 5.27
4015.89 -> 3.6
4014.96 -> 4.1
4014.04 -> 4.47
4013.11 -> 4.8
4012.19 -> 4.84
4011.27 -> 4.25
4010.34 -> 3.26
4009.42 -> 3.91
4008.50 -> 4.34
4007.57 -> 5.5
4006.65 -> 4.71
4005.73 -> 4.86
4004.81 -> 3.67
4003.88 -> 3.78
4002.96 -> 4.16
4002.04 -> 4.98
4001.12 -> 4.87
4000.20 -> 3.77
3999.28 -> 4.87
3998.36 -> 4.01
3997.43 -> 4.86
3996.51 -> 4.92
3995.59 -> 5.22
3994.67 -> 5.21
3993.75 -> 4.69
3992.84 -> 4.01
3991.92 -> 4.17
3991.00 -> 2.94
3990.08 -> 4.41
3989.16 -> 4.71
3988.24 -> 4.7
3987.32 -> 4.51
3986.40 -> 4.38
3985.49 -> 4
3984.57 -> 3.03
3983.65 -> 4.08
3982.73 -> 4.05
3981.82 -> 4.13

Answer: 8.30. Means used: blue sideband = 4.32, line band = 3.39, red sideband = 4.32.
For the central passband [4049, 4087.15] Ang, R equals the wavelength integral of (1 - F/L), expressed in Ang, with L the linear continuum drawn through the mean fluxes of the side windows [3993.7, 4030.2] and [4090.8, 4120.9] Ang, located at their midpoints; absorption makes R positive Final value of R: -4.3 Ang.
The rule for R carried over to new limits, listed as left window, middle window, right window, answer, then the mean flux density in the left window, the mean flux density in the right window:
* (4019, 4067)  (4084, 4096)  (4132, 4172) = 2.0 Ang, 4.62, 4.34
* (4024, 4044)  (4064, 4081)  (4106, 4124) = 0.1 Ang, 4.86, 3.62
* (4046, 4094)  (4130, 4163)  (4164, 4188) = -1.0 Ang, 4.15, 4.2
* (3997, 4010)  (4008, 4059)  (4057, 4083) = -2.8 Ang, 4.44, 4.24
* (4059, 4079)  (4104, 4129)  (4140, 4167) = 4.0 Ang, 4.29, 4.38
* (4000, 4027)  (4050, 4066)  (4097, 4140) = -0.8 Ang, 4.52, 3.65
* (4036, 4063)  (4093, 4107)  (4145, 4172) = 4.8 Ang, 4.51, 4.38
